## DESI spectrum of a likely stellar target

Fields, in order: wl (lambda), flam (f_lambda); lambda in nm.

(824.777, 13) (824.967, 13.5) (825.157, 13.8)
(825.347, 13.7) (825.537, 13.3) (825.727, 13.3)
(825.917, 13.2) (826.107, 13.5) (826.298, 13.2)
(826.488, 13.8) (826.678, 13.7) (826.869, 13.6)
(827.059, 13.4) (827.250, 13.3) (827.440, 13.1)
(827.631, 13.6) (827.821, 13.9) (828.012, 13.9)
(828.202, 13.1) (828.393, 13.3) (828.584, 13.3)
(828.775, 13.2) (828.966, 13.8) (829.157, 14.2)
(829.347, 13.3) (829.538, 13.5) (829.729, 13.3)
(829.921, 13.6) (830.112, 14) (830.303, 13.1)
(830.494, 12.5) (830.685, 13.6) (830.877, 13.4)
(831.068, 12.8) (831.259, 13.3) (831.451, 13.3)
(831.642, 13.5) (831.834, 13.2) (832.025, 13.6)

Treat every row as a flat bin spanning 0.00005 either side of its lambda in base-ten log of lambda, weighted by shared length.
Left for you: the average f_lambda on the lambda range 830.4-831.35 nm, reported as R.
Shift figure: 13.1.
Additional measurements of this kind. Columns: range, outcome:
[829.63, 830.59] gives 13.3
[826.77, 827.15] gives 13.5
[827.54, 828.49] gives 13.6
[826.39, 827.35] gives 13.6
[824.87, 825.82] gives 13.5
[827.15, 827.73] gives 13.3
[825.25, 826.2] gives 13.4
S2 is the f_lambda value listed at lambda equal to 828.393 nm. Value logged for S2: 13.3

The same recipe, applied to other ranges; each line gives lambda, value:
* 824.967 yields 13.5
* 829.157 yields 14.2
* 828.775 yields 13.2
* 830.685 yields 13.6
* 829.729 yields 13.3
